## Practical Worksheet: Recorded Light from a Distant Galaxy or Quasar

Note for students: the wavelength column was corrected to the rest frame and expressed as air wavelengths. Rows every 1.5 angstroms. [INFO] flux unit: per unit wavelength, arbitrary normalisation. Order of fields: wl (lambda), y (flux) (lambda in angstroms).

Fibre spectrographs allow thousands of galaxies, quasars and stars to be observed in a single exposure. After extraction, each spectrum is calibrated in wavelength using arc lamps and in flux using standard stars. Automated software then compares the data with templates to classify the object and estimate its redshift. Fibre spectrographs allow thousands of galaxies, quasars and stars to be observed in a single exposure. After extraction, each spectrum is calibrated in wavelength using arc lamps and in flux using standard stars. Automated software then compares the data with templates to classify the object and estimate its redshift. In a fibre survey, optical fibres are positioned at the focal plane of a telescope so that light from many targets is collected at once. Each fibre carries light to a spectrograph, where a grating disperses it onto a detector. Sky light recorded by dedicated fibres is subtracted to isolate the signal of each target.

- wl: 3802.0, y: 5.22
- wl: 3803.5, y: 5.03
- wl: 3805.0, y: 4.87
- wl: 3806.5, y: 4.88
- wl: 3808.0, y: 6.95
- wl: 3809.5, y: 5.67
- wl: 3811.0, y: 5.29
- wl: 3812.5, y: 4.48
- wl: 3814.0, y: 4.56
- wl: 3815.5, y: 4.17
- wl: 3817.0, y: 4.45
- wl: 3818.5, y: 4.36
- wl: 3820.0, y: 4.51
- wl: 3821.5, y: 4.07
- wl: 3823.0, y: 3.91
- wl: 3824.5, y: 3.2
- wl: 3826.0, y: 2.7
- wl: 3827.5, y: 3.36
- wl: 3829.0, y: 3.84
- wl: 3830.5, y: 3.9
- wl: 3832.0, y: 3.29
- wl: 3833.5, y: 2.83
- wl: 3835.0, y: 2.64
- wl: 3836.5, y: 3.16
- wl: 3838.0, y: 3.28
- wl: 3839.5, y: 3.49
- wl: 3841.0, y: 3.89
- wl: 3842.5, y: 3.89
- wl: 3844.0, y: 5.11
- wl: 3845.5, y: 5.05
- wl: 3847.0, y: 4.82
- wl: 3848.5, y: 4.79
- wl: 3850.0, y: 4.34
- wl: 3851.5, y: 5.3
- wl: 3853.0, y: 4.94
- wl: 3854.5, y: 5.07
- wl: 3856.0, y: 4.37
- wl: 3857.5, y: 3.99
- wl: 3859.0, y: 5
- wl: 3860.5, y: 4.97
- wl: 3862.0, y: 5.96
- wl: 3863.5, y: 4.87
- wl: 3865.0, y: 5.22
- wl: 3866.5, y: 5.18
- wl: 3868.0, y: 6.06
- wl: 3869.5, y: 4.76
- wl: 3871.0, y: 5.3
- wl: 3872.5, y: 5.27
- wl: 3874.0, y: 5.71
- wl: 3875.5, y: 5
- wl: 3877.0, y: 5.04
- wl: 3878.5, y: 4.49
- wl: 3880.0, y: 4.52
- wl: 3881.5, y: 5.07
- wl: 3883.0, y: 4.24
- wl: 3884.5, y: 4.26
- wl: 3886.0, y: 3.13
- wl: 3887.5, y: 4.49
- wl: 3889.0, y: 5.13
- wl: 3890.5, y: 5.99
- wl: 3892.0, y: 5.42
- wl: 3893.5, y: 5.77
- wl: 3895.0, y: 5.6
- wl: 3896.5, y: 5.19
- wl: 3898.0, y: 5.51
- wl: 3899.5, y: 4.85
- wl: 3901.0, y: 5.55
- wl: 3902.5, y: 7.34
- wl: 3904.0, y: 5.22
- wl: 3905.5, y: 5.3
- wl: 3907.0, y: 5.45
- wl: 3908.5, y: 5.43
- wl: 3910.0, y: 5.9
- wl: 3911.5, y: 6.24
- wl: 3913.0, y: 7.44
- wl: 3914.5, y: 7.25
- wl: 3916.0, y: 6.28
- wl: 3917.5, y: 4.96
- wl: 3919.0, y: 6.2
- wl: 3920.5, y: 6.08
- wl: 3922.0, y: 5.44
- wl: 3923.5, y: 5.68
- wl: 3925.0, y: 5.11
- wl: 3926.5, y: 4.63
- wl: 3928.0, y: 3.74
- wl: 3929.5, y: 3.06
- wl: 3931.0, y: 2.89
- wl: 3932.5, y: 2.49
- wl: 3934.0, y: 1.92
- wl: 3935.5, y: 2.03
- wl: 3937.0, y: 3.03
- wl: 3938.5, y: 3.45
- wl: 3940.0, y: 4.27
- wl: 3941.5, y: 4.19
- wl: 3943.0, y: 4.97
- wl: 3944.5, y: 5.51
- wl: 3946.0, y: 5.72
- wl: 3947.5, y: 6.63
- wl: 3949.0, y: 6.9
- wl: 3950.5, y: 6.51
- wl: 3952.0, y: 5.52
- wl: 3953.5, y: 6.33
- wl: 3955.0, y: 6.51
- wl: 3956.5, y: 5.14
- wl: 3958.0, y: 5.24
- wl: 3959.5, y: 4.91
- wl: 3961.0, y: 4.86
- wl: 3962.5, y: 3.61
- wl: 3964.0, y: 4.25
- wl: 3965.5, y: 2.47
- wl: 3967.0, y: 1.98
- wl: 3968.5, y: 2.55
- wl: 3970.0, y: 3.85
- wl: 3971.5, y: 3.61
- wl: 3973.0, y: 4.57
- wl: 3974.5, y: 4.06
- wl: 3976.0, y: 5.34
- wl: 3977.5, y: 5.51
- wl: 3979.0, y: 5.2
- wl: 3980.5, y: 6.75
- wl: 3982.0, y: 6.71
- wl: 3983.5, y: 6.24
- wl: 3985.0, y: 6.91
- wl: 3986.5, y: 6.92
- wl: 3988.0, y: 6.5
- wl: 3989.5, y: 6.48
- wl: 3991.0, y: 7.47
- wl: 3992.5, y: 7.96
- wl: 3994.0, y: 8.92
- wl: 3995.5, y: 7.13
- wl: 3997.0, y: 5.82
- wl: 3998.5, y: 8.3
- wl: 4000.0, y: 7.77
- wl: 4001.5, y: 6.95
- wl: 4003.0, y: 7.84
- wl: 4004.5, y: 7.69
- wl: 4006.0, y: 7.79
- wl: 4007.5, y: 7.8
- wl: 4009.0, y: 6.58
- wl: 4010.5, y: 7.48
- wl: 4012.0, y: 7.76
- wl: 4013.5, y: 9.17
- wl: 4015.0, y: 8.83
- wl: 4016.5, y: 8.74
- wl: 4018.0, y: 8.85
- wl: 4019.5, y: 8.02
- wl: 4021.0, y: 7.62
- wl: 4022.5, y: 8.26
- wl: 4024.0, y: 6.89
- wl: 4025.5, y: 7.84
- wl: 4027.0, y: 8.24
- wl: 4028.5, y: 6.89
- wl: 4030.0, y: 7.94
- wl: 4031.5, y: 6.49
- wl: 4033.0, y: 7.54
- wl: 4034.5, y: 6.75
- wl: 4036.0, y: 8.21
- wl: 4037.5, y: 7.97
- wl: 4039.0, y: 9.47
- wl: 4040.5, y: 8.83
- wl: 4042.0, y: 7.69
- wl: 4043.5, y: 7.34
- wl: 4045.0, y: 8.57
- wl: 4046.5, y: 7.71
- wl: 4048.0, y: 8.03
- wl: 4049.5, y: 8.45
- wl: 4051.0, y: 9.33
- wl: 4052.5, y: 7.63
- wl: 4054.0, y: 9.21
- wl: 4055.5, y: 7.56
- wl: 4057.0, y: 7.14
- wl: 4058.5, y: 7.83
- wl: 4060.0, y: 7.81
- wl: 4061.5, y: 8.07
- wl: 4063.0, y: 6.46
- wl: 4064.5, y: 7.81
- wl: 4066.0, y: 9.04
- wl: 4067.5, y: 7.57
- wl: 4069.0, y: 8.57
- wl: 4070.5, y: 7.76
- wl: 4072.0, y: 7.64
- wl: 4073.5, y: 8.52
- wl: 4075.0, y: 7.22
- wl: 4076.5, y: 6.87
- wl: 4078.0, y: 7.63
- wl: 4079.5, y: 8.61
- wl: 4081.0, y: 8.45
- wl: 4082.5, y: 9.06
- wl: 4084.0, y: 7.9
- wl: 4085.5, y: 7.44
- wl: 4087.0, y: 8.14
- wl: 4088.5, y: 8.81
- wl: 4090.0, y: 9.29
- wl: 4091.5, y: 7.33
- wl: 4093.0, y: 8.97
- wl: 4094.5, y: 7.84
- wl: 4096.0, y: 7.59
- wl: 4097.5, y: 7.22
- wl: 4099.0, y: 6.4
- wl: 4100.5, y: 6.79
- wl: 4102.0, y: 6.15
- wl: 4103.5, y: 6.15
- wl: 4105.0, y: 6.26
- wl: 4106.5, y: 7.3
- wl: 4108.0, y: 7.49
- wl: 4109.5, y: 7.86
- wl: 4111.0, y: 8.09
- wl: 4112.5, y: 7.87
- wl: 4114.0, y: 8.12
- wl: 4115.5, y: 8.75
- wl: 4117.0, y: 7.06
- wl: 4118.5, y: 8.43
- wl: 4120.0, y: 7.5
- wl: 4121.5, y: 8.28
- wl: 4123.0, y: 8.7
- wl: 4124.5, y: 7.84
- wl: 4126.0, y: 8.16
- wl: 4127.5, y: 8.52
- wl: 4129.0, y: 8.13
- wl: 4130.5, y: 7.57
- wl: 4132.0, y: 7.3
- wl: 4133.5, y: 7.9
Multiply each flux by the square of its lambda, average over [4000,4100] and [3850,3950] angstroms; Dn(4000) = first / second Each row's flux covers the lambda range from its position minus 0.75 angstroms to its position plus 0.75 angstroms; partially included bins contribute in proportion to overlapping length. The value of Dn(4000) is 1.7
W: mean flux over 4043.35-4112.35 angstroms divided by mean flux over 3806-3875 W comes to 1.74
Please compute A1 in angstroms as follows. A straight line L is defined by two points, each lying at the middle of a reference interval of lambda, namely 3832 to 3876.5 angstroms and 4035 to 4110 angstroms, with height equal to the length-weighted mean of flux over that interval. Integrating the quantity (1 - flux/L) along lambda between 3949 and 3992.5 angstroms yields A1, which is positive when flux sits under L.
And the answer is 7.3 angstroms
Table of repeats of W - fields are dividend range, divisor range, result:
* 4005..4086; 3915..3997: 1.55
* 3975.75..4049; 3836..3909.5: 1.52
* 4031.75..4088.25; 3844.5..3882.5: 1.60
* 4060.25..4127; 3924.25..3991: 1.63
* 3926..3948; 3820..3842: 1.12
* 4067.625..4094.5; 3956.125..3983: 1.81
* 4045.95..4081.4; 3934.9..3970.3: 1.72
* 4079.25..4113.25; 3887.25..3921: 1.33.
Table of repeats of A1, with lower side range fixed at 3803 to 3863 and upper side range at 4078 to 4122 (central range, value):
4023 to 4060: -4.66 angstroms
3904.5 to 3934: 1.51 angstroms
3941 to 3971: 5.20 angstroms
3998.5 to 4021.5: -4.61 angstroms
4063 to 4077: -0.86 angstroms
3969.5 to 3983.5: 2.36 angstroms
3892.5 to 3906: -1.02 angstroms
